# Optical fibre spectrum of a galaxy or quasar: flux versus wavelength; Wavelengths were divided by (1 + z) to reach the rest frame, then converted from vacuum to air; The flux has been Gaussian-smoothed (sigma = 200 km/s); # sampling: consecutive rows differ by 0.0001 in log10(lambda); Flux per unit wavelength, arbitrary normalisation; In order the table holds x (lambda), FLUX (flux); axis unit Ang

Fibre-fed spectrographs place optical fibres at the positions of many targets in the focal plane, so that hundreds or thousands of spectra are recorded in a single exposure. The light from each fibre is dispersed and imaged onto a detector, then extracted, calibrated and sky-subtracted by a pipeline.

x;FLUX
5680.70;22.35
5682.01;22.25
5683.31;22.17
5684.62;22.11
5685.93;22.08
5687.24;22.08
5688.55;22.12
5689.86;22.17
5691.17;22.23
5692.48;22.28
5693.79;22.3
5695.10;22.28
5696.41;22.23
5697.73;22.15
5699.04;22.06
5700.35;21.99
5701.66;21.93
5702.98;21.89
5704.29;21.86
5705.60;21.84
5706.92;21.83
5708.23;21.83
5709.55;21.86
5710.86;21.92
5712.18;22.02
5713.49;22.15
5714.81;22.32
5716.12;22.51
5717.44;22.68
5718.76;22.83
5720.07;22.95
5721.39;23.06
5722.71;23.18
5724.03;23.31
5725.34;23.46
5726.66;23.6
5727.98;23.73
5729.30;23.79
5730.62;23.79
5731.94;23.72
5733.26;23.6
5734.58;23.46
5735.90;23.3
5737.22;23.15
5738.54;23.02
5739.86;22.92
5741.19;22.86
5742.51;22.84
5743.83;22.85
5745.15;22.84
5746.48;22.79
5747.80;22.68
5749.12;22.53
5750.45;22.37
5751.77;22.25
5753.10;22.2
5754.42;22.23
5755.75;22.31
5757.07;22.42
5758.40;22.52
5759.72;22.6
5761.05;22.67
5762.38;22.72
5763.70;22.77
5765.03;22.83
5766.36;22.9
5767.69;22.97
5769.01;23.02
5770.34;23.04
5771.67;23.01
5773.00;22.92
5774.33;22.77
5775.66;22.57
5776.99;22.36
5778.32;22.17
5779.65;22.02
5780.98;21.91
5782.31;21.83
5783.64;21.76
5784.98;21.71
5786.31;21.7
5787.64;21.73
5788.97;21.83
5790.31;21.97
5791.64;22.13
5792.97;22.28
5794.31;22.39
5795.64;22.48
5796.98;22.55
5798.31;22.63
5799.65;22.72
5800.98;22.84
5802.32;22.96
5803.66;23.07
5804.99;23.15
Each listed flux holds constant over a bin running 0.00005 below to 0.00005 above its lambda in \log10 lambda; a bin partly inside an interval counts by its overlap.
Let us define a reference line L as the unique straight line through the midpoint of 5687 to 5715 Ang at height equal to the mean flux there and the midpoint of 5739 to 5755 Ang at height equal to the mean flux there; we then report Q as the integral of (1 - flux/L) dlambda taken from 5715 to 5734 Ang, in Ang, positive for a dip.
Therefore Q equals -0.8 Ang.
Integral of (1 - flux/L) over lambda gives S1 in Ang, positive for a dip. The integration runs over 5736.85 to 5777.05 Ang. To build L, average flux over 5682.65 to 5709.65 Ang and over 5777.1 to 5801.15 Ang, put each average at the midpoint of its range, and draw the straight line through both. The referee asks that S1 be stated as -1.1 Ang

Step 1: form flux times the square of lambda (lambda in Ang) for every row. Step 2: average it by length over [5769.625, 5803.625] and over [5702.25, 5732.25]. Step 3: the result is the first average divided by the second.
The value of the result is 1.0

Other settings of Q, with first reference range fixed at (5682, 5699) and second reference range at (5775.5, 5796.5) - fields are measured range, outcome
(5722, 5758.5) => -1.5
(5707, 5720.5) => -0.1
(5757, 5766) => -0.2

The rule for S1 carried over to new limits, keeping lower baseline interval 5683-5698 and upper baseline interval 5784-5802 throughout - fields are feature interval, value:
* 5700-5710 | 0.14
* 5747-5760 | -0.12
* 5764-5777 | -0.38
